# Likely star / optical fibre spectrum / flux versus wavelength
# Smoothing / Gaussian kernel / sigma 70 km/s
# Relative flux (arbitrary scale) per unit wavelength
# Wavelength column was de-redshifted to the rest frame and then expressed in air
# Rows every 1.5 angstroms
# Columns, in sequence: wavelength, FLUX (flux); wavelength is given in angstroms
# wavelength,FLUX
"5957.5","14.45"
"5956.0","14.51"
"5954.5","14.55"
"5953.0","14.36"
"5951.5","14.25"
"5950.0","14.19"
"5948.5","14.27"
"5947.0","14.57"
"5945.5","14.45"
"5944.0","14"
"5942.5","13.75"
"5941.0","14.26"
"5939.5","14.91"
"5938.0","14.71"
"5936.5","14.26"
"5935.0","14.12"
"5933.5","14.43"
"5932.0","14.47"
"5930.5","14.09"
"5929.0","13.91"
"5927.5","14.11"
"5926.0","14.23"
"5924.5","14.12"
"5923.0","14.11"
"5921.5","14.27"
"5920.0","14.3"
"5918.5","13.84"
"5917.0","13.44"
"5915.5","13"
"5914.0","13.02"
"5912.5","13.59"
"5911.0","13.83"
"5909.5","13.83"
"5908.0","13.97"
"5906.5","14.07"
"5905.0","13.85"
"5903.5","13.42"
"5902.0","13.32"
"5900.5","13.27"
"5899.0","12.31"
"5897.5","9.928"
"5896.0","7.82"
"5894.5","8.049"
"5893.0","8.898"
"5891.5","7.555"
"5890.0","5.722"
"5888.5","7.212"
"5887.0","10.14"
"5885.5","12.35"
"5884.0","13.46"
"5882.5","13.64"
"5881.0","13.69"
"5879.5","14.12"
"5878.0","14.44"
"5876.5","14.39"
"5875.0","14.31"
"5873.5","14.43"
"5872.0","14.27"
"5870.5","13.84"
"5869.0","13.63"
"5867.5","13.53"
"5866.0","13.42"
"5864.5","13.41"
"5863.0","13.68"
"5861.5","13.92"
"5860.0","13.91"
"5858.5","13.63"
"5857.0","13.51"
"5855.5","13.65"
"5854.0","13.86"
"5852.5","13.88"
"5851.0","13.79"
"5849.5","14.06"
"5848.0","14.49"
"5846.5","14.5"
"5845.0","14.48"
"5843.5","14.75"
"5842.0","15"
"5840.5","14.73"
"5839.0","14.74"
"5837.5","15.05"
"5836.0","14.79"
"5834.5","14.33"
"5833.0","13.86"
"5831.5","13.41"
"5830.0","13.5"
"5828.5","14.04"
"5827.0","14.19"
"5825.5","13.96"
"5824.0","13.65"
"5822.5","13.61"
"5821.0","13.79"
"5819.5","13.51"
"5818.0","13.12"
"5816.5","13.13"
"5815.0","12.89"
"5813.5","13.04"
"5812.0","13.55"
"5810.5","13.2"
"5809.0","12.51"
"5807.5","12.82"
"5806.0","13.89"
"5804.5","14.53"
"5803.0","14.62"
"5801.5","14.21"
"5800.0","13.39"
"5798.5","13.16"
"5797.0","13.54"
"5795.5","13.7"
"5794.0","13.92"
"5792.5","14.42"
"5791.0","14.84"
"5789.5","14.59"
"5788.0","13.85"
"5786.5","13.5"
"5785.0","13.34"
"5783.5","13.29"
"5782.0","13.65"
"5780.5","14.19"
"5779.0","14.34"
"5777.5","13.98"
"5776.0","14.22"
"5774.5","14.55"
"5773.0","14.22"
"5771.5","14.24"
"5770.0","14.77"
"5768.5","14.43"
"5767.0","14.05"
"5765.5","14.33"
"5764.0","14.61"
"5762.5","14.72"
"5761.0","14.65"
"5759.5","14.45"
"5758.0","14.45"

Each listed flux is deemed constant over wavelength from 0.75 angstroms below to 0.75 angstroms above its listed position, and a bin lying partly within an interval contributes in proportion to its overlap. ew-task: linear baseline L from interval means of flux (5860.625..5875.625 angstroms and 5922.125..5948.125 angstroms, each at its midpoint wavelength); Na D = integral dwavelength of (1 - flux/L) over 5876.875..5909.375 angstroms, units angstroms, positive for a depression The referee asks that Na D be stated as 5.6 angstroms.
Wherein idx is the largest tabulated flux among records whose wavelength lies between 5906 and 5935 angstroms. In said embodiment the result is 14.47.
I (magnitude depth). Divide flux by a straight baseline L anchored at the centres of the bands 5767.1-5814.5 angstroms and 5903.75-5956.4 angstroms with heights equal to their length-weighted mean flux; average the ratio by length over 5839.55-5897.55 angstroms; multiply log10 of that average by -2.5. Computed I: 0.10 mag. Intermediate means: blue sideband 13.9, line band 12.8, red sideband 14.1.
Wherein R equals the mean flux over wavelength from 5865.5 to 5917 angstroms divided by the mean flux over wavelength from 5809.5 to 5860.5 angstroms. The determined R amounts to 0.9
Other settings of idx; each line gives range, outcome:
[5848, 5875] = 14.49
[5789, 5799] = 14.84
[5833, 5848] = 15.05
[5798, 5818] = 14.62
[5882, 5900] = 13.64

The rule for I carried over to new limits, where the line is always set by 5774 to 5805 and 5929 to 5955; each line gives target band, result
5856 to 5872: 0.037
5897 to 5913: 0.077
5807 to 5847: 0.016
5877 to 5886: 0.040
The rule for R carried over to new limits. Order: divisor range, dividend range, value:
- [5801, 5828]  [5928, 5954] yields 1.05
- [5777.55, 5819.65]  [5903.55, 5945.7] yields 1.02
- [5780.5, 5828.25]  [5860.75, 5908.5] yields 0.90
